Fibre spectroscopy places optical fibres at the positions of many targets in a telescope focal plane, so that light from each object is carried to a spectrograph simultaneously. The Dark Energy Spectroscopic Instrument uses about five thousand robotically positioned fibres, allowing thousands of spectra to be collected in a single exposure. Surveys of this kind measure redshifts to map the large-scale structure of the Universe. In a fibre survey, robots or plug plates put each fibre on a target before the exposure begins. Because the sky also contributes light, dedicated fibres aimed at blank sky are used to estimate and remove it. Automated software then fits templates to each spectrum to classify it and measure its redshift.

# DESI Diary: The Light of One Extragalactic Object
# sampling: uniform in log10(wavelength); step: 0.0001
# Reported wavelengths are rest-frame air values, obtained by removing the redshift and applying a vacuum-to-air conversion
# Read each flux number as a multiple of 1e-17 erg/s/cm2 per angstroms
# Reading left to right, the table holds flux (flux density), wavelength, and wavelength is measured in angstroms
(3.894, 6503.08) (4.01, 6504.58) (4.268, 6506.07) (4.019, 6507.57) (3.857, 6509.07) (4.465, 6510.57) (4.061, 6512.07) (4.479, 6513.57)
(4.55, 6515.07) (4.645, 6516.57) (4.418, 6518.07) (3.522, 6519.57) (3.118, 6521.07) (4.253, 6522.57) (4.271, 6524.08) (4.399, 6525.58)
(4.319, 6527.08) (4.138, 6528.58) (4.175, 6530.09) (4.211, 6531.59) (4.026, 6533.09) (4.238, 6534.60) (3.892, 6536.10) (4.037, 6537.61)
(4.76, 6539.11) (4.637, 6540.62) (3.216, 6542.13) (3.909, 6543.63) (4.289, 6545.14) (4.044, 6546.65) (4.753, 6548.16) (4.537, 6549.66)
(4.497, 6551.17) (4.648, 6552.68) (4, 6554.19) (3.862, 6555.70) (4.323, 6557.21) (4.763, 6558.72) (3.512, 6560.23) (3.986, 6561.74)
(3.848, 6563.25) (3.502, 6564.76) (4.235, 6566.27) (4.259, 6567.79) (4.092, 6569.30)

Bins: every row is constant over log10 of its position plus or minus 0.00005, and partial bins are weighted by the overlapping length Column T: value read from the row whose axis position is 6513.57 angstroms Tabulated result 4.479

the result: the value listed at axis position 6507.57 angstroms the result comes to 4.019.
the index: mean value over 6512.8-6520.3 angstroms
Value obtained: 4.33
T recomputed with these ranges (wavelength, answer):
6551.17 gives 4.497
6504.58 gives 4.01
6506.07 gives 4.268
